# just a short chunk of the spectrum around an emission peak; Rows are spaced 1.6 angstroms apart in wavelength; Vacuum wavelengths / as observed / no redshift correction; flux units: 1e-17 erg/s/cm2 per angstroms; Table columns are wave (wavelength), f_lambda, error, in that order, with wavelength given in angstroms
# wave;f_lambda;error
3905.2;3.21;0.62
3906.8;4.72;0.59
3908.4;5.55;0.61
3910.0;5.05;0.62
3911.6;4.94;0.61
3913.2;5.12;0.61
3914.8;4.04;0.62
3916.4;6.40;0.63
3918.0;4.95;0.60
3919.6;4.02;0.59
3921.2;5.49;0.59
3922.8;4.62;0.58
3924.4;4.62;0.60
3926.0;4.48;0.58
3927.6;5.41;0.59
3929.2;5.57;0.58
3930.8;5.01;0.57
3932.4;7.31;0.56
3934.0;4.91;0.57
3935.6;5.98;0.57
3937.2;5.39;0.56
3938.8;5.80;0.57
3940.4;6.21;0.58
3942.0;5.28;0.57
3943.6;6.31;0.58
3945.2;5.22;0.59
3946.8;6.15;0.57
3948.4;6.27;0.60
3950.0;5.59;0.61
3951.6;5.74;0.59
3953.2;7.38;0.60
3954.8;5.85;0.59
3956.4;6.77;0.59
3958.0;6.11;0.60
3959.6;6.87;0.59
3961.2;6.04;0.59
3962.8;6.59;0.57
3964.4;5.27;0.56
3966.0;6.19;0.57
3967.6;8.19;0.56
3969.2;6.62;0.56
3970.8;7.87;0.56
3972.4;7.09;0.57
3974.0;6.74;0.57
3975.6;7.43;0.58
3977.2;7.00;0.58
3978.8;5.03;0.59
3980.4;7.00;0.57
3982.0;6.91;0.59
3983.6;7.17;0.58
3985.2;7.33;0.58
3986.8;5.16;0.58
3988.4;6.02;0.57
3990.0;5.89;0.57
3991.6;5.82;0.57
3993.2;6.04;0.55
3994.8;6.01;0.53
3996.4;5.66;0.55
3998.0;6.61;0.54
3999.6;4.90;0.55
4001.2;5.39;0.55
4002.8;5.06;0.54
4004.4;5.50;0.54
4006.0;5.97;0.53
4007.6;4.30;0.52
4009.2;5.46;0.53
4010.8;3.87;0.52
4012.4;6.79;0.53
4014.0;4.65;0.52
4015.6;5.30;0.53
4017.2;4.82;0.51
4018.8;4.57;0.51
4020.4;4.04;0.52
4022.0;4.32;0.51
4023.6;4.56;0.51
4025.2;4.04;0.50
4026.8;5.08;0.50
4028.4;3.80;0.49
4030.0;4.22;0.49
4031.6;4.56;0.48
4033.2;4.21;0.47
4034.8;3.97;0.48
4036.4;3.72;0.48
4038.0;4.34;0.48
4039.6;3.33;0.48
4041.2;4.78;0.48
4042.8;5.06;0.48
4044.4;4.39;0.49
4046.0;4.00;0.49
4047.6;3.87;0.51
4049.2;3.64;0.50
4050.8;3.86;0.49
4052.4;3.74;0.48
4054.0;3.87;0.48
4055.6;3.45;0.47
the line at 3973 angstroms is C III] 1909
